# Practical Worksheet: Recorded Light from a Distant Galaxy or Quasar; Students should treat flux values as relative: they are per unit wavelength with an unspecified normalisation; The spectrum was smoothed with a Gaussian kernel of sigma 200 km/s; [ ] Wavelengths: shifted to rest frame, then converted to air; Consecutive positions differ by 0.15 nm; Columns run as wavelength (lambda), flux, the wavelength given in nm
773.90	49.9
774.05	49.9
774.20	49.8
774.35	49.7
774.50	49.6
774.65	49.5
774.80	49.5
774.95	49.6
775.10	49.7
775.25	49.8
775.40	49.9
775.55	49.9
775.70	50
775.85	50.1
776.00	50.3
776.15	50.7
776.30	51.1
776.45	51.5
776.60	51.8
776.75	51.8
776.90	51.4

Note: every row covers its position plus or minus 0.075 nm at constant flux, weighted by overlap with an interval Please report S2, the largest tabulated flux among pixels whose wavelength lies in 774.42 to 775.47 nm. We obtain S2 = 49.9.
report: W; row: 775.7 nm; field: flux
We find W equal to 50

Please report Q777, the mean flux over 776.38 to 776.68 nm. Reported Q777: 51.7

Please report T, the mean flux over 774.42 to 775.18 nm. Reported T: 49.6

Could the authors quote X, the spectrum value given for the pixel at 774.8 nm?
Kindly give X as 49.5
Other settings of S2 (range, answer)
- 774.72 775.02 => 49.6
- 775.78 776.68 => 51.8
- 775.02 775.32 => 49.8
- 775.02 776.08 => 50.3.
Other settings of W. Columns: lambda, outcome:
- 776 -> 50.3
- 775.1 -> 49.7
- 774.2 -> 49.8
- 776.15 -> 50.7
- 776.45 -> 51.5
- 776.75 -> 51.8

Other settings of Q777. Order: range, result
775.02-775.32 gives 49.7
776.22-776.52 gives 51.3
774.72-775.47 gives 49.7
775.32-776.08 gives 50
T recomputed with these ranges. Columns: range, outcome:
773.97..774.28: 49.8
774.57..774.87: 49.5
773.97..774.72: 49.7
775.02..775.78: 49.9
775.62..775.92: 50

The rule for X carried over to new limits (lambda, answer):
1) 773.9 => 49.9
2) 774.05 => 49.9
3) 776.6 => 51.8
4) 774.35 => 49.7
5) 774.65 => 49.5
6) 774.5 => 49.6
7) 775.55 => 49.9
